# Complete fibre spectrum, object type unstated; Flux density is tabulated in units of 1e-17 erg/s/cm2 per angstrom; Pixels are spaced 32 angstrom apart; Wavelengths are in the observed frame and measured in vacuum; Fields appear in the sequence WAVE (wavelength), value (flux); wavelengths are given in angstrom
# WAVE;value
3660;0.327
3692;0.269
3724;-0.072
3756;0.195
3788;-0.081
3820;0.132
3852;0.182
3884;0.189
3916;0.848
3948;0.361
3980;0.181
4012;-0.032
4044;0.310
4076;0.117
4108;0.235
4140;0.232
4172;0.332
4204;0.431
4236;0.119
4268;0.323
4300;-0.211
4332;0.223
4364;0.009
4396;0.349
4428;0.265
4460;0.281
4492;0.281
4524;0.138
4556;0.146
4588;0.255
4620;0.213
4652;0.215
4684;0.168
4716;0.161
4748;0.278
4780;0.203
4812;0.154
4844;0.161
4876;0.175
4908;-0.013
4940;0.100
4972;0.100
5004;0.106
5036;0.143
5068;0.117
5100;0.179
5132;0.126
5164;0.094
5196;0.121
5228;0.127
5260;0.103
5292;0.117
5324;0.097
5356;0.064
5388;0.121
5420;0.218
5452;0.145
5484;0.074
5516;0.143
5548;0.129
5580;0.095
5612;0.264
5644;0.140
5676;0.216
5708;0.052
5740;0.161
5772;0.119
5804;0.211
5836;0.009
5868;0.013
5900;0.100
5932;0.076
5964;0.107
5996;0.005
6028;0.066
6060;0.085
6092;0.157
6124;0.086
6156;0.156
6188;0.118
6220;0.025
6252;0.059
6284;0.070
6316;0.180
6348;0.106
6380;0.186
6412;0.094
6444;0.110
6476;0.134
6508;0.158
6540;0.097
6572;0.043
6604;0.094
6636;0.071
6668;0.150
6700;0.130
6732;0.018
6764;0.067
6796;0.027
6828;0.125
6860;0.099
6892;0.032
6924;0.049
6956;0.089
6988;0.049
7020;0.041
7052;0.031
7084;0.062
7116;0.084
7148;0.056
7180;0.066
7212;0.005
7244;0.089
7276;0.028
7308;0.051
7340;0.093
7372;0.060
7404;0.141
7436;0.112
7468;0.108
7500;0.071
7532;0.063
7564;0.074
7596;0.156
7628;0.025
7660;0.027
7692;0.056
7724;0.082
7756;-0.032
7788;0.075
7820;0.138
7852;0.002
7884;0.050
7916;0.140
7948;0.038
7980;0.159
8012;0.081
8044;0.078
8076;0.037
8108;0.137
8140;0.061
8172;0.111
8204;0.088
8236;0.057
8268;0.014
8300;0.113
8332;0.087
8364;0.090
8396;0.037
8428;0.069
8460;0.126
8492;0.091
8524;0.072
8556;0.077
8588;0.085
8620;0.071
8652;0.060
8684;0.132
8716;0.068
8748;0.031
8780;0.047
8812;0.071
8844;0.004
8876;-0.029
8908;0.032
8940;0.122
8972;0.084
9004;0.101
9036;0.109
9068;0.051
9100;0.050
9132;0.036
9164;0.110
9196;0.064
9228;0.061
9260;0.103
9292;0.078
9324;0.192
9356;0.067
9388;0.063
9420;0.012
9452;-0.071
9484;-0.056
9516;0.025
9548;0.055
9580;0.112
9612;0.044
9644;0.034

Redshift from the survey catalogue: 0.353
